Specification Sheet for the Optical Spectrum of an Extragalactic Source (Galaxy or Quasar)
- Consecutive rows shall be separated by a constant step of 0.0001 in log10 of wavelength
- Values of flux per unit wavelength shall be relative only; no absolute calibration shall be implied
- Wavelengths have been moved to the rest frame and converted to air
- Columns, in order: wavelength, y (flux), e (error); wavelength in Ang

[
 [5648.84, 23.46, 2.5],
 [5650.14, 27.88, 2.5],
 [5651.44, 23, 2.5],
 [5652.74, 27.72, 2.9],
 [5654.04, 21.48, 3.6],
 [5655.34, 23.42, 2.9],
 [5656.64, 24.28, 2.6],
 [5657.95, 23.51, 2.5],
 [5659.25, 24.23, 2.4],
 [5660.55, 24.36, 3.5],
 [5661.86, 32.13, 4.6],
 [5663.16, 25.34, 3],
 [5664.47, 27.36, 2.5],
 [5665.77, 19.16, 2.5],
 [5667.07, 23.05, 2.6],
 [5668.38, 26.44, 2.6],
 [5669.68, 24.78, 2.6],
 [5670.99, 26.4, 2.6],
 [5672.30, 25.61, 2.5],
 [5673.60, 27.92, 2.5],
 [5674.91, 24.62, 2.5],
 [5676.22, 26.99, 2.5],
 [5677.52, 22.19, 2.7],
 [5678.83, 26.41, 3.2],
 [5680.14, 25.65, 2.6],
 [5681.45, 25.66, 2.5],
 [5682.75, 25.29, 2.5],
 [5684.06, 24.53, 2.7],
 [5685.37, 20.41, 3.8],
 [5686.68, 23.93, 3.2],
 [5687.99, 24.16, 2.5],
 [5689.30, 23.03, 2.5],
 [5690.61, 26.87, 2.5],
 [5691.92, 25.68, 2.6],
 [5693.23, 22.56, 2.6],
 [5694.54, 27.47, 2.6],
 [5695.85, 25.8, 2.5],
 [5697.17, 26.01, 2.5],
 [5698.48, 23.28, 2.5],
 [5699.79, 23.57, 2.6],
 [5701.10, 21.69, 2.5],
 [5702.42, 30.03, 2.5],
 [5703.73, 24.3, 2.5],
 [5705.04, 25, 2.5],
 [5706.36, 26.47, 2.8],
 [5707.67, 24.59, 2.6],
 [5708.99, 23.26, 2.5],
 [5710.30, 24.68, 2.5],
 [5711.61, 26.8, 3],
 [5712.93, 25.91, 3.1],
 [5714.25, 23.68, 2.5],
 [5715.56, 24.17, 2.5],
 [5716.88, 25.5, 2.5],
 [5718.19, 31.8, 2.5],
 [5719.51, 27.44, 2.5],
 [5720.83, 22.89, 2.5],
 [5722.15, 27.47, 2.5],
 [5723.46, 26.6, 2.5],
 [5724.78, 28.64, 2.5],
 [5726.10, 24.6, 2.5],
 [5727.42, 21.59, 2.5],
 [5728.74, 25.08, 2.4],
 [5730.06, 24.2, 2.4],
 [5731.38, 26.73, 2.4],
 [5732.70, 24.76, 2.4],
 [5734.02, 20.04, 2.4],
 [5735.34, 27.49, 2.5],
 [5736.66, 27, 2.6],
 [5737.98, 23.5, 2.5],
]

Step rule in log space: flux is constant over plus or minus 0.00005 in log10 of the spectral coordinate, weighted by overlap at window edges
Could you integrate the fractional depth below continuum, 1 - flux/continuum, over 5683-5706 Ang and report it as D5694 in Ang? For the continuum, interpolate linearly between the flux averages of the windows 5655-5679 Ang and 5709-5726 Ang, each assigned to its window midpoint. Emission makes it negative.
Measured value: 0.9 Ang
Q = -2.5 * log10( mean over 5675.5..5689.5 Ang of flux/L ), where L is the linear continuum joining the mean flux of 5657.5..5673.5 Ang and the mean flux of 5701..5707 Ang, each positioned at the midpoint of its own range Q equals 0.05 mag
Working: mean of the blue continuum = 25.3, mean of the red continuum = 25.8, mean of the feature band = 24.4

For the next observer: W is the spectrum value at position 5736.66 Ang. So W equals 27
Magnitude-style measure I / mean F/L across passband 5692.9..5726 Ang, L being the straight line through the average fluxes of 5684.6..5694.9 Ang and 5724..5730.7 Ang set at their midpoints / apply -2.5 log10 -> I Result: -0.05 mag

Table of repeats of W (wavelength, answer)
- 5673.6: 27.92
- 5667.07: 23.05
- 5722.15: 27.47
